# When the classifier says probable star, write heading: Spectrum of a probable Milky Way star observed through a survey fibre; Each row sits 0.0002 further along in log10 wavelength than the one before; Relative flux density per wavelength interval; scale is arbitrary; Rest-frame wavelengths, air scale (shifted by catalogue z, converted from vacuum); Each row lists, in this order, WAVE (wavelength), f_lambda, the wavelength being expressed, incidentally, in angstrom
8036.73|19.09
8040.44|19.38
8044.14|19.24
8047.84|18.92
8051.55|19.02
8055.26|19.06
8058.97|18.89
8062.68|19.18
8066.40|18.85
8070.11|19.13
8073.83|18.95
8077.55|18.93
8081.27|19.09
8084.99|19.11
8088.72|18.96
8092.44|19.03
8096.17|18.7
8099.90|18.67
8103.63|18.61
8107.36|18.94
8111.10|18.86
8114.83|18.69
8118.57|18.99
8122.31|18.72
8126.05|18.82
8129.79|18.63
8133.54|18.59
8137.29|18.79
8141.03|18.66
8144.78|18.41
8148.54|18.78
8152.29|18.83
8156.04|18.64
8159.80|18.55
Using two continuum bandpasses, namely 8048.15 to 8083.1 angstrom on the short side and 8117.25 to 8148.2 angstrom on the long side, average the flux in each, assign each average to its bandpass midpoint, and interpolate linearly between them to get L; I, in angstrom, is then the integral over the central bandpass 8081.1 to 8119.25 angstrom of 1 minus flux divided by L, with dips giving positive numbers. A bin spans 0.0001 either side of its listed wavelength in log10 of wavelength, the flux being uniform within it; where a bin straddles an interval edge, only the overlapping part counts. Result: 0.0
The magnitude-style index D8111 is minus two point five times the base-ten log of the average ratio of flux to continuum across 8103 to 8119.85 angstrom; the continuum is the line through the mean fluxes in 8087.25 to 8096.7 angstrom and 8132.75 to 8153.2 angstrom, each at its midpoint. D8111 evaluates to 0.00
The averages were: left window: 18.9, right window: 18.7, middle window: 18.8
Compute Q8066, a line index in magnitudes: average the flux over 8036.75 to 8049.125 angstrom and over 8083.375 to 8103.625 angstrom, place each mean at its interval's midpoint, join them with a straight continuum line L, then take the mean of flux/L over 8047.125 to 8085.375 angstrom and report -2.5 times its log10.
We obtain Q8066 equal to 0.00 mag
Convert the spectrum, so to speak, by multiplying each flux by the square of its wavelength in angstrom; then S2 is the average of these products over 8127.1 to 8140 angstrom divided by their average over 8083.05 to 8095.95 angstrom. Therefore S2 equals 1.0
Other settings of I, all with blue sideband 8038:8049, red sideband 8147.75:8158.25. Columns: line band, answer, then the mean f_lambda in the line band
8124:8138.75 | 0.1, 18.7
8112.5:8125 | 0.1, 18.8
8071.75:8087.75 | 0.0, 19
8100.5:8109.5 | 0.1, 18.8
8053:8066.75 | 0.1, 19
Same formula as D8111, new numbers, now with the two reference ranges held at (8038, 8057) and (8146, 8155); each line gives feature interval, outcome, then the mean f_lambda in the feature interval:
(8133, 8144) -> 0.008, 18.7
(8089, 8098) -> 0.004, 18.9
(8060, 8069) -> 0.003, 19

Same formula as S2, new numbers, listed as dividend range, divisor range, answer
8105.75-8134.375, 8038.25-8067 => 1.00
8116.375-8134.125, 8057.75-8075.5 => 1.00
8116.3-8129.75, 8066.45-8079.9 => 1.00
